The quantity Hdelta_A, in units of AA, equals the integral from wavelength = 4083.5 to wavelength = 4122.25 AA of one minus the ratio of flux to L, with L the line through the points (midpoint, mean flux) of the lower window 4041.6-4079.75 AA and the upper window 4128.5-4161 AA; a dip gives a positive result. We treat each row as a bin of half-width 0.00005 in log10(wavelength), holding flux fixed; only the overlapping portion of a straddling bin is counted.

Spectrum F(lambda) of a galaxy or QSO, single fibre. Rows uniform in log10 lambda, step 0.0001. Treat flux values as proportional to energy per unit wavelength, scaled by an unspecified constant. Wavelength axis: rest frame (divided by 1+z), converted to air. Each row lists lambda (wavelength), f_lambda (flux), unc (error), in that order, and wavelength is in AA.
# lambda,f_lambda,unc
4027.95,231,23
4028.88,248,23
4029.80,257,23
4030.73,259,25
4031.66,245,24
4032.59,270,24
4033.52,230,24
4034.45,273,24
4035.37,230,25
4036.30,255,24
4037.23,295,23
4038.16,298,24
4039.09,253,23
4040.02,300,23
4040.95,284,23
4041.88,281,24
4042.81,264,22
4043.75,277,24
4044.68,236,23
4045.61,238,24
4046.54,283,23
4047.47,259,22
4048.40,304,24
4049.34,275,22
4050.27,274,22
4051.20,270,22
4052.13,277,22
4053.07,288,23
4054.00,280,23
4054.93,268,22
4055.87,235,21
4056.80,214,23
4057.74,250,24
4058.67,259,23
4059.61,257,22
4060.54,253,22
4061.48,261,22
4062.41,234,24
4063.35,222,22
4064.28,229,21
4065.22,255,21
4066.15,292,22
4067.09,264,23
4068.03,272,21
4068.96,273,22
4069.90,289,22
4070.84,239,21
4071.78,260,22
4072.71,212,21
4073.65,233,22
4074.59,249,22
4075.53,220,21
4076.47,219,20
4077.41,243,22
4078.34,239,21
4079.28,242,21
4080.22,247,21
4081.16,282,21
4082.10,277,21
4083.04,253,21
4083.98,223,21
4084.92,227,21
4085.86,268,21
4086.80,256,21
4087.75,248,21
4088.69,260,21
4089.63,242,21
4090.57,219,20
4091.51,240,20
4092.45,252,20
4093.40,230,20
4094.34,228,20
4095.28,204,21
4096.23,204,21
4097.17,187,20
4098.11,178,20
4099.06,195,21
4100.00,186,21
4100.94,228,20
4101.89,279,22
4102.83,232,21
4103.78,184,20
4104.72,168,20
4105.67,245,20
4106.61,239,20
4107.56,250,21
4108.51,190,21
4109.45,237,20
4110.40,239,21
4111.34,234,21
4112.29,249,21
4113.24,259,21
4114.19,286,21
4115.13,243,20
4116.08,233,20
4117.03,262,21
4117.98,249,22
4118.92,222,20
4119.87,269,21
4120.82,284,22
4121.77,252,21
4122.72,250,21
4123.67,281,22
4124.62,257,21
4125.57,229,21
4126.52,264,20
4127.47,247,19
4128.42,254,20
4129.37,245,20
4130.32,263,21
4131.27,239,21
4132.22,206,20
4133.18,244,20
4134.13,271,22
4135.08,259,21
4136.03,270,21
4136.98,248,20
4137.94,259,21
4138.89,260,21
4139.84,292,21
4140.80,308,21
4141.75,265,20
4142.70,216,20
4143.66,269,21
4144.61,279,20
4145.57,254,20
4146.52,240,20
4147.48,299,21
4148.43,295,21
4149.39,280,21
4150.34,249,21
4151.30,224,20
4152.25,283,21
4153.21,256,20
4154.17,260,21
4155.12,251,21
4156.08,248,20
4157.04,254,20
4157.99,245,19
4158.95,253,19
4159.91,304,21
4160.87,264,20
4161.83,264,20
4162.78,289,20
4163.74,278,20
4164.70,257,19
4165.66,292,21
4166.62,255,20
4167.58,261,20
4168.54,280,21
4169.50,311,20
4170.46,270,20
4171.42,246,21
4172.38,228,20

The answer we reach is 3.6 AA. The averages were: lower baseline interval 256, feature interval 234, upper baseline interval 260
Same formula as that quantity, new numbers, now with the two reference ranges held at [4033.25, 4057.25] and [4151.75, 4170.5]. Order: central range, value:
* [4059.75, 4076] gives 1.0 AA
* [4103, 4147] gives 3.1 AA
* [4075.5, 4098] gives 2.6 AA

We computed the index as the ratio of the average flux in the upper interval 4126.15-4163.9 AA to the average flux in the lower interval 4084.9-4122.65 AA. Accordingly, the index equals 1.1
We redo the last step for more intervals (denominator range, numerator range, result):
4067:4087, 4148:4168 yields 1.06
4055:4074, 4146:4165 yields 1.06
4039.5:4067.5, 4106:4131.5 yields 0.95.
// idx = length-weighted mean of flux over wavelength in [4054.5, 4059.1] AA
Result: 245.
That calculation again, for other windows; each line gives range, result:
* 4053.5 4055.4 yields 275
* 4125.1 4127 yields 247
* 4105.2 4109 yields 231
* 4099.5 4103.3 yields 231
